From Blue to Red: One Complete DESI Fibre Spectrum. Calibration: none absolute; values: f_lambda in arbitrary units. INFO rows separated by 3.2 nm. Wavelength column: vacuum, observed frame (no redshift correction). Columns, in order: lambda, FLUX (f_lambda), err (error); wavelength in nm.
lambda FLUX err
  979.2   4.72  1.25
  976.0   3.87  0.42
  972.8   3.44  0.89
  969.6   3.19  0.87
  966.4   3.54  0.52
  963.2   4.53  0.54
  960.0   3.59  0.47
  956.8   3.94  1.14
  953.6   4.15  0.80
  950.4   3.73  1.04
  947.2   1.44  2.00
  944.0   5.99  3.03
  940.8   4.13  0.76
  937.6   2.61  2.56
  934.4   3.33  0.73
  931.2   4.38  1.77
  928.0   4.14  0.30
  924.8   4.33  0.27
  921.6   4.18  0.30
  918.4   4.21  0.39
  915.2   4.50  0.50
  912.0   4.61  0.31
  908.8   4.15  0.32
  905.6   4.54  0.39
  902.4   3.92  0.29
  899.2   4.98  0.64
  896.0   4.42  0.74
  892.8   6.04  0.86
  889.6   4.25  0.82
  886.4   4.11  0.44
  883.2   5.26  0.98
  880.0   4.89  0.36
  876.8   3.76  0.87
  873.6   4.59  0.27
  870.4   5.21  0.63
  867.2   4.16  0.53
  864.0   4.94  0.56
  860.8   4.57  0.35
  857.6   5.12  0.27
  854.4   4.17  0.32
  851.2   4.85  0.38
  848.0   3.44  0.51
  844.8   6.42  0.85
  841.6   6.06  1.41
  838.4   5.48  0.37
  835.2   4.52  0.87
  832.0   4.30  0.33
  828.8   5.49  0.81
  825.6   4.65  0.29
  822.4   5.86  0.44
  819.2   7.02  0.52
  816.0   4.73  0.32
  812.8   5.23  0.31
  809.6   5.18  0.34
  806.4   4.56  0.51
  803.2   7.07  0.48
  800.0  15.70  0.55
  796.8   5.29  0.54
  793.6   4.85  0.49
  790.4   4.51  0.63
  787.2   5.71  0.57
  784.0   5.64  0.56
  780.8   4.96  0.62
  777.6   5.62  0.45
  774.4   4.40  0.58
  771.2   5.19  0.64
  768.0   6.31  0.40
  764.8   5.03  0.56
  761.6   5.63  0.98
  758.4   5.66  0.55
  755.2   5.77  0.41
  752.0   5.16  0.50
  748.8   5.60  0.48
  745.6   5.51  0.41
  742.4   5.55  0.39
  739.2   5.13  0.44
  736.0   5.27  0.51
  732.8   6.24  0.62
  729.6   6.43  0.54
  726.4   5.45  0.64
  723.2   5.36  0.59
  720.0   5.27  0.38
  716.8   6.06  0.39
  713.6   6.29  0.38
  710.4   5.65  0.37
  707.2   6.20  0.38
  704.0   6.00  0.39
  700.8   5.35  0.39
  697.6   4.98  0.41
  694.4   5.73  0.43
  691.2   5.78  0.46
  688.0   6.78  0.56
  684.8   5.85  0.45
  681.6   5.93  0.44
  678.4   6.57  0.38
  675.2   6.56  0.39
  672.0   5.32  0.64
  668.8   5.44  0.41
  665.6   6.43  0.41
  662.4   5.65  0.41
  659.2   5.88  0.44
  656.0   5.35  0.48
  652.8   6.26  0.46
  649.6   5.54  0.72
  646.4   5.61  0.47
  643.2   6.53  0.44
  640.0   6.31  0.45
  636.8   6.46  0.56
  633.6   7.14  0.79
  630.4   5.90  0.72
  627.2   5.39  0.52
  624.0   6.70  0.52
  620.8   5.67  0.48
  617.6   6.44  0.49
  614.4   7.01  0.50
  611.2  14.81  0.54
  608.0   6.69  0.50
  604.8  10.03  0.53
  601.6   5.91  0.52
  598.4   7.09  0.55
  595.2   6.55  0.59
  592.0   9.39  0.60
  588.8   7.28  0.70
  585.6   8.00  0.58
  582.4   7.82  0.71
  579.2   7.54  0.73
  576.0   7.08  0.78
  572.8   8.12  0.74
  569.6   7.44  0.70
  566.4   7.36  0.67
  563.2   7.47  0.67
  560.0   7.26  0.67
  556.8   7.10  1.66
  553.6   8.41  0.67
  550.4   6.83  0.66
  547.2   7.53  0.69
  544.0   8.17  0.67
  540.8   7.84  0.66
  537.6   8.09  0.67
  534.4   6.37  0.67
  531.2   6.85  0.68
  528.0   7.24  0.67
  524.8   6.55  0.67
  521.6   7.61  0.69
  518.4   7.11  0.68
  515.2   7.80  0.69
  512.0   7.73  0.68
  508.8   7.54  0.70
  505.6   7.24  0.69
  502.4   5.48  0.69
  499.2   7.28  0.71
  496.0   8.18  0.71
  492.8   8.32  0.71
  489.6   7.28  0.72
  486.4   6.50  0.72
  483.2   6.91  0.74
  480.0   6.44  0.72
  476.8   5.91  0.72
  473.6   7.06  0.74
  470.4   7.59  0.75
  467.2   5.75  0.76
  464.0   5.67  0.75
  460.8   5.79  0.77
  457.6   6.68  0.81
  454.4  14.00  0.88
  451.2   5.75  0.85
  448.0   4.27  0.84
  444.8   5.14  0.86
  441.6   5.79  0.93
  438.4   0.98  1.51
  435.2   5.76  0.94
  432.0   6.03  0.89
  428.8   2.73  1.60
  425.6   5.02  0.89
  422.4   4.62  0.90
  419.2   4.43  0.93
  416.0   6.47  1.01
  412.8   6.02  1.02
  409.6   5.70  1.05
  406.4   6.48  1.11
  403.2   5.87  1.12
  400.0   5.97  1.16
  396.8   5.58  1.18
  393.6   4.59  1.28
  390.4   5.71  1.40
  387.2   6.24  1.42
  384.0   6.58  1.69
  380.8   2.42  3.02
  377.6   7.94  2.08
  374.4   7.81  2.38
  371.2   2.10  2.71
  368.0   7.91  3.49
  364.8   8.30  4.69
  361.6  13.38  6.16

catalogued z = 0.219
